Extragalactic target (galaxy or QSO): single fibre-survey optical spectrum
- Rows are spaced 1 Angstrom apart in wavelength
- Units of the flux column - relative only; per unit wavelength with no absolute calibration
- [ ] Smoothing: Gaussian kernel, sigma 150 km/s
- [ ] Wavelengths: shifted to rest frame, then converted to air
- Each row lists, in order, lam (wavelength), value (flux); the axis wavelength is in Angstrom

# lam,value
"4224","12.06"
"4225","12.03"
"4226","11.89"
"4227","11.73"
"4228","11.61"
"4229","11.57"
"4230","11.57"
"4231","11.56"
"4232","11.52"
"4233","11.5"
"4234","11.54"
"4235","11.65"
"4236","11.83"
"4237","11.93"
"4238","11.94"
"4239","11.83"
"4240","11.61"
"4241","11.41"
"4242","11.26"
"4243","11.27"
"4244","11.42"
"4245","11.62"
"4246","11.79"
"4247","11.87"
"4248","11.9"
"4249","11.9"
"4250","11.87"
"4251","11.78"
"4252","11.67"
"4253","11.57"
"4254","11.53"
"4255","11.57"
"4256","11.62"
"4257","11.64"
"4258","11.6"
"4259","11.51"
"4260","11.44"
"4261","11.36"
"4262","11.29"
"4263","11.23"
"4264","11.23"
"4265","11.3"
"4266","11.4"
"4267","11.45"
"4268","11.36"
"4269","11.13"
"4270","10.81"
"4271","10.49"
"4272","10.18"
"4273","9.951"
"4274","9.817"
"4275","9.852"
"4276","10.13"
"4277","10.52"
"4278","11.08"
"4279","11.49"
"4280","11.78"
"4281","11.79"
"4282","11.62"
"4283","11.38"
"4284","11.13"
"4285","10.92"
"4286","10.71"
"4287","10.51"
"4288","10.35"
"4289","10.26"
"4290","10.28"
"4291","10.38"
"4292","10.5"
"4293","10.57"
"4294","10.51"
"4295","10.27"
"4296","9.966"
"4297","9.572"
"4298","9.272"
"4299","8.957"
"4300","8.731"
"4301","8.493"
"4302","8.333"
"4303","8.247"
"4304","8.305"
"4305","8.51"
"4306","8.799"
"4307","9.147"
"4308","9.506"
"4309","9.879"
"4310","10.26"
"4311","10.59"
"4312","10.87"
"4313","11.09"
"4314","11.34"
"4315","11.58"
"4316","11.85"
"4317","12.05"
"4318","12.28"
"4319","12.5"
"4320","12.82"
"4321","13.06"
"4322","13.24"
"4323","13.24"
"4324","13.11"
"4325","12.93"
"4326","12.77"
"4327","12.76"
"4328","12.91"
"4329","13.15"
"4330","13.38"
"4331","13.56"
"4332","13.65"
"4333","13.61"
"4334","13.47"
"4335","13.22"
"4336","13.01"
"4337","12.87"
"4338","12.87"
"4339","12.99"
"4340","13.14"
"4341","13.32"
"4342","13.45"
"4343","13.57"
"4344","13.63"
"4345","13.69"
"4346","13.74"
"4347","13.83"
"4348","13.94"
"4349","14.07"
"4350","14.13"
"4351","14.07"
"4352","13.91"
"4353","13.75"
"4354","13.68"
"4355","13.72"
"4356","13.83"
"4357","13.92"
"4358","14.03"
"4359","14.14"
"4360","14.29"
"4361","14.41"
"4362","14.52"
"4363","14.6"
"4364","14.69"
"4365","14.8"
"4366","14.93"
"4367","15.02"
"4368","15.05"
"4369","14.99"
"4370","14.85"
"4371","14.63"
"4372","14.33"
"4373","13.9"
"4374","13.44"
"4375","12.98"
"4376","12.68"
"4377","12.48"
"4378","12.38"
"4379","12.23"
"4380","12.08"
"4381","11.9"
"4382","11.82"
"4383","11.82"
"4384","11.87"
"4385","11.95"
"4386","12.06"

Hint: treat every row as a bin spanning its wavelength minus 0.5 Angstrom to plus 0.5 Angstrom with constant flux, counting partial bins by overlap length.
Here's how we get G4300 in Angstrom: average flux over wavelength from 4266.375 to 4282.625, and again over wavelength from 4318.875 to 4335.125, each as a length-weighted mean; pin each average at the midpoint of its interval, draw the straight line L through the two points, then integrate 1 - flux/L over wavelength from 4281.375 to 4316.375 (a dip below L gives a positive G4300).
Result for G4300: 5.3 Angstrom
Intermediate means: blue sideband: 10.8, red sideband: 13.2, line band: 10.1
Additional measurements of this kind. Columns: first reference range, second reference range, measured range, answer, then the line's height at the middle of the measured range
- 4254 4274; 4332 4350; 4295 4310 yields 4.0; 12.3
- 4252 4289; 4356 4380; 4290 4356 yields 4.1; 12.7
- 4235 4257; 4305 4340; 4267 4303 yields 4.7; 11.9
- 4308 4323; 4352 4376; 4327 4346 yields -0.8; 12.8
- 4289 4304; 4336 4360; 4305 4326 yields -0.7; 11.1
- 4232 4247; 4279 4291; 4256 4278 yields 0.5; 11.2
